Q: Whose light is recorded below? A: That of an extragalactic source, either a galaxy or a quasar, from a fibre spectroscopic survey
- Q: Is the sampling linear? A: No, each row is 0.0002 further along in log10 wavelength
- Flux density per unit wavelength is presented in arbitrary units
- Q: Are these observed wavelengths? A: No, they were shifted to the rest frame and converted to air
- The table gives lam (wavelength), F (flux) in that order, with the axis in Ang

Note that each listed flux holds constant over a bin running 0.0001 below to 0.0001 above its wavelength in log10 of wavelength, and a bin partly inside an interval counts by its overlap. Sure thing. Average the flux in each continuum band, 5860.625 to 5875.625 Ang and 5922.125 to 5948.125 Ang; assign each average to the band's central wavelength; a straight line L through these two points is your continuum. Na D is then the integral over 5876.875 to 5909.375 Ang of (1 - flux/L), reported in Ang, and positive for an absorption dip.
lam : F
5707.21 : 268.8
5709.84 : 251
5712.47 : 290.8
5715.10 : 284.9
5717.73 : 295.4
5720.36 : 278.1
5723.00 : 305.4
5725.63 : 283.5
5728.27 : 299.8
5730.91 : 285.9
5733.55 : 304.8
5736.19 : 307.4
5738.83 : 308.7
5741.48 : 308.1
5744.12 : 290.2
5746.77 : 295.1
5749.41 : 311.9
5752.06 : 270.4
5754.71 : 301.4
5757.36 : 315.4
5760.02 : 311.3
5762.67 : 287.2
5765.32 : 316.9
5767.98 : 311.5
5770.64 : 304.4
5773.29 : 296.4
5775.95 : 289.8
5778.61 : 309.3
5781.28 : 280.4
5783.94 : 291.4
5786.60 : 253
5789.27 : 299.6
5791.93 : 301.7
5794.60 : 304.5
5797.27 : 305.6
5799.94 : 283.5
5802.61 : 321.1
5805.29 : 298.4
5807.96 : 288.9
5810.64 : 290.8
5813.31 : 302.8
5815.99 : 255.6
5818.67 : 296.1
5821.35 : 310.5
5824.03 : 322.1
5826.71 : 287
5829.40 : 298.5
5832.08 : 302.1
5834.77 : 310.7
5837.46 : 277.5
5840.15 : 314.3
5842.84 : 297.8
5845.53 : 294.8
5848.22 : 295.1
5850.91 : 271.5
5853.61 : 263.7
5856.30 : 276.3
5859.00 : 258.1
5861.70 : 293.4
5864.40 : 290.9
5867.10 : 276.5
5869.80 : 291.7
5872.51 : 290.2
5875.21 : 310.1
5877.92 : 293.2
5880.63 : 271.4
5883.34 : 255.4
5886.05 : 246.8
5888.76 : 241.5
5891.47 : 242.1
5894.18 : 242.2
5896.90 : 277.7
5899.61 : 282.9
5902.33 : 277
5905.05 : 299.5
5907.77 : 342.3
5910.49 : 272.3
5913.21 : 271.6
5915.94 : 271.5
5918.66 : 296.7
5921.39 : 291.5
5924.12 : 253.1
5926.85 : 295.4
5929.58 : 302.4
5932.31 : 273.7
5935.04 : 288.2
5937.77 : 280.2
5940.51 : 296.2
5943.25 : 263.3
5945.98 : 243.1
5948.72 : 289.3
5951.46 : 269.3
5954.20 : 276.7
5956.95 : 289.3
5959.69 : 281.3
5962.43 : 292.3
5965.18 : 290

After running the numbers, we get 1.5 Ang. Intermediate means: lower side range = 291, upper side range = 278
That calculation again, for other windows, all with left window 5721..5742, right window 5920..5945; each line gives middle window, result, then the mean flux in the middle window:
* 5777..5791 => 0.36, 287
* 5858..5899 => 2.05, 272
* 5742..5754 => 0.18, 294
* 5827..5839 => -0.25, 296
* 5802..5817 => 0.01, 292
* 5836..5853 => -0.06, 291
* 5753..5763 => -0.24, 304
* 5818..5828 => -0.45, 305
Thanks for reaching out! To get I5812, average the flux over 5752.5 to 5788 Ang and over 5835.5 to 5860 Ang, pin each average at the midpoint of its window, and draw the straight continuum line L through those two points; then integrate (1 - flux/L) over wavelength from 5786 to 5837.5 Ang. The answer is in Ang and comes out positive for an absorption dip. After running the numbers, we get -1.2 Ang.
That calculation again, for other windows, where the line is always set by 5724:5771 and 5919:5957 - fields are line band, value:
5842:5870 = 0.64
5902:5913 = -0.55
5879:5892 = 1.48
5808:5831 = -0.19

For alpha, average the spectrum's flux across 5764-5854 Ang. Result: 296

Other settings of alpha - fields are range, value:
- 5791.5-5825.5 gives 298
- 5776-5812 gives 294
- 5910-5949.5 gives 279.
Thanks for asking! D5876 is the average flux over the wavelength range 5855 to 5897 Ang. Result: 272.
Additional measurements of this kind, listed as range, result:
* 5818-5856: 295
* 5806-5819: 287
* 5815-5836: 298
